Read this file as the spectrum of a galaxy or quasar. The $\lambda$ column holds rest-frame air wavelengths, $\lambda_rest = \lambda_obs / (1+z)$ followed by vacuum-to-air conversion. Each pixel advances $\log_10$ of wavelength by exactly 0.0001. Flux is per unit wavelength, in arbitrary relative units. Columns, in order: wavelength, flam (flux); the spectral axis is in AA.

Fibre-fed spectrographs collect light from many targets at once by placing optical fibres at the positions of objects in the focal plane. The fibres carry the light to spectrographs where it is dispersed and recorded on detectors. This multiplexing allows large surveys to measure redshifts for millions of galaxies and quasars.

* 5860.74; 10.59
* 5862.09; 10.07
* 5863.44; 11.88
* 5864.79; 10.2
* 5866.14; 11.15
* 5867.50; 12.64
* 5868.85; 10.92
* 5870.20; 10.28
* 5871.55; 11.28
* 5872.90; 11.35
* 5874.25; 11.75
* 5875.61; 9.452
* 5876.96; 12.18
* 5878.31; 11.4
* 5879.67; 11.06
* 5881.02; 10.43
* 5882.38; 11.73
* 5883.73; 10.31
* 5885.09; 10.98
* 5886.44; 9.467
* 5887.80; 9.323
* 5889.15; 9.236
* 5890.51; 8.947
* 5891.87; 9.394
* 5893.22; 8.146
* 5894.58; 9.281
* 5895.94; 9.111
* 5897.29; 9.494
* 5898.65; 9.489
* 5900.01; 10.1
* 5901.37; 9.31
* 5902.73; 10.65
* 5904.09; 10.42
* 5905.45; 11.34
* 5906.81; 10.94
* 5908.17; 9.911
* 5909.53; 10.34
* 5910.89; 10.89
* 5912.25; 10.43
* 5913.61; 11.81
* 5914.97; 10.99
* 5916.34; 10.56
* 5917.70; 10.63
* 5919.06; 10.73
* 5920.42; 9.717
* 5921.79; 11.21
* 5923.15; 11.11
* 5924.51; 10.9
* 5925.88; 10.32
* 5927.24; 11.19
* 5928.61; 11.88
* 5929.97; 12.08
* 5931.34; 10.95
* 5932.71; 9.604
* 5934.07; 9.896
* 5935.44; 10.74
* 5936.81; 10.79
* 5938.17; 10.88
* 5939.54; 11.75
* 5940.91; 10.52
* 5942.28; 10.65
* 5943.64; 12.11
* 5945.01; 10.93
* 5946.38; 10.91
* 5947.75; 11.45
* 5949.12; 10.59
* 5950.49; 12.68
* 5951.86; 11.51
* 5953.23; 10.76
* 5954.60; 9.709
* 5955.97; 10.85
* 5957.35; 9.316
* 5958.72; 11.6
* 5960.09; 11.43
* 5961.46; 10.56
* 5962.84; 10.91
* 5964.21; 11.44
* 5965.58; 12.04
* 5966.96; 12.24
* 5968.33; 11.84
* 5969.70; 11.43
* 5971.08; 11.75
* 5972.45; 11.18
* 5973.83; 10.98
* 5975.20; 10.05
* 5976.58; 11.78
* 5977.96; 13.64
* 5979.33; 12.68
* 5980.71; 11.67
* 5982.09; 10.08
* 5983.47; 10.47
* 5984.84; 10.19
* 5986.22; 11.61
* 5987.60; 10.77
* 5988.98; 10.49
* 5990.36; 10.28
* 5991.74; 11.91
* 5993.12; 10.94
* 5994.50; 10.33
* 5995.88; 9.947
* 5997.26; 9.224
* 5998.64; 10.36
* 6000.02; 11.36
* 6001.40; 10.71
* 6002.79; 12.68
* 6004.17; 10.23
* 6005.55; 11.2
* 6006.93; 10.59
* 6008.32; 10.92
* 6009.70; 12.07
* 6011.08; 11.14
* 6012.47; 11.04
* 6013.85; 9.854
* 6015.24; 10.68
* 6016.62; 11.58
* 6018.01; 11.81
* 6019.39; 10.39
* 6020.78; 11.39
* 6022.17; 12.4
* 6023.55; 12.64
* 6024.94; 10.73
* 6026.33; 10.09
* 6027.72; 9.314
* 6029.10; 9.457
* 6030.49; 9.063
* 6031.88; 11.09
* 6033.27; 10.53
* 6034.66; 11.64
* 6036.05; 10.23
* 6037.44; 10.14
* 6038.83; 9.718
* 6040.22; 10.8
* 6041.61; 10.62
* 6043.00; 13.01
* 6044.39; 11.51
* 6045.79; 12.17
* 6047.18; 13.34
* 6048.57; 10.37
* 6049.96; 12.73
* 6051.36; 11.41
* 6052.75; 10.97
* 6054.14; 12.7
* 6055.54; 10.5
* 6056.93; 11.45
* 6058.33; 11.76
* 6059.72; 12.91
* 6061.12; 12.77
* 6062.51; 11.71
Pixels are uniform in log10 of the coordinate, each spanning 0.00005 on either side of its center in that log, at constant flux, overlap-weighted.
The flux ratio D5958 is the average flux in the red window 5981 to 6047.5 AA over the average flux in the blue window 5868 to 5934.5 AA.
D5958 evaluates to 1.04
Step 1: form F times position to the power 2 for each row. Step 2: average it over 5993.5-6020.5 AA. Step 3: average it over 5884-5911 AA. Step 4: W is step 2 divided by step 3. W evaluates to 1.1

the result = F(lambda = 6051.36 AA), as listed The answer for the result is 11.41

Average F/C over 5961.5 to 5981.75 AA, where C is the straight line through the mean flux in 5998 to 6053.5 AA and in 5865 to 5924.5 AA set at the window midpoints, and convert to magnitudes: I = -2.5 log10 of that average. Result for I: -0.08 mag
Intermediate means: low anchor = 10.5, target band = 11.6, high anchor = 11.1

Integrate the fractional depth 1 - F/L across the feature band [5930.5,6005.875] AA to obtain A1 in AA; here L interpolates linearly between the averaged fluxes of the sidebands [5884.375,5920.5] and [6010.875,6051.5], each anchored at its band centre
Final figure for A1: -3.4 AA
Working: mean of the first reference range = 10.1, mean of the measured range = 11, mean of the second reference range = 11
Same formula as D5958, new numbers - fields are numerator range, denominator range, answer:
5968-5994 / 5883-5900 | 1.19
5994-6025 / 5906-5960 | 1.01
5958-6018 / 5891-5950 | 1.05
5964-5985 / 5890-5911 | 1.17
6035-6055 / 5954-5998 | 1.03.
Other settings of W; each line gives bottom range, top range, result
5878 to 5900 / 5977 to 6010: 1.16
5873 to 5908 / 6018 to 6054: 1.14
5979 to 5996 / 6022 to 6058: 1.04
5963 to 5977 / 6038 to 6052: 1.03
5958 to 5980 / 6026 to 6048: 0.95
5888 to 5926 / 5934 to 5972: 1.11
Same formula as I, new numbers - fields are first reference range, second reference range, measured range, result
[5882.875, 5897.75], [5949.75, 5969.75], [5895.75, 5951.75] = -0.05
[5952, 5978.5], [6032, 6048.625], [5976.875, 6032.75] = 0.03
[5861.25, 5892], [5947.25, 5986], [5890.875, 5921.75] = 0.07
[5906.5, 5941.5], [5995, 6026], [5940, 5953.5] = -0.04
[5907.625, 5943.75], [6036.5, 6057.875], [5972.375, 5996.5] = 0.01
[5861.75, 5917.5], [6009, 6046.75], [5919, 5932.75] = -0.04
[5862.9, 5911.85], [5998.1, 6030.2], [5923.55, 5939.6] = -0.03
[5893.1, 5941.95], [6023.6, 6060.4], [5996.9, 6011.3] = -0.01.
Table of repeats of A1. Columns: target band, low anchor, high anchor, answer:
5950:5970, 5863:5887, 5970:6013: -0.30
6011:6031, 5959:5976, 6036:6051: 1.04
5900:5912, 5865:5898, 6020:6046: 0.01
